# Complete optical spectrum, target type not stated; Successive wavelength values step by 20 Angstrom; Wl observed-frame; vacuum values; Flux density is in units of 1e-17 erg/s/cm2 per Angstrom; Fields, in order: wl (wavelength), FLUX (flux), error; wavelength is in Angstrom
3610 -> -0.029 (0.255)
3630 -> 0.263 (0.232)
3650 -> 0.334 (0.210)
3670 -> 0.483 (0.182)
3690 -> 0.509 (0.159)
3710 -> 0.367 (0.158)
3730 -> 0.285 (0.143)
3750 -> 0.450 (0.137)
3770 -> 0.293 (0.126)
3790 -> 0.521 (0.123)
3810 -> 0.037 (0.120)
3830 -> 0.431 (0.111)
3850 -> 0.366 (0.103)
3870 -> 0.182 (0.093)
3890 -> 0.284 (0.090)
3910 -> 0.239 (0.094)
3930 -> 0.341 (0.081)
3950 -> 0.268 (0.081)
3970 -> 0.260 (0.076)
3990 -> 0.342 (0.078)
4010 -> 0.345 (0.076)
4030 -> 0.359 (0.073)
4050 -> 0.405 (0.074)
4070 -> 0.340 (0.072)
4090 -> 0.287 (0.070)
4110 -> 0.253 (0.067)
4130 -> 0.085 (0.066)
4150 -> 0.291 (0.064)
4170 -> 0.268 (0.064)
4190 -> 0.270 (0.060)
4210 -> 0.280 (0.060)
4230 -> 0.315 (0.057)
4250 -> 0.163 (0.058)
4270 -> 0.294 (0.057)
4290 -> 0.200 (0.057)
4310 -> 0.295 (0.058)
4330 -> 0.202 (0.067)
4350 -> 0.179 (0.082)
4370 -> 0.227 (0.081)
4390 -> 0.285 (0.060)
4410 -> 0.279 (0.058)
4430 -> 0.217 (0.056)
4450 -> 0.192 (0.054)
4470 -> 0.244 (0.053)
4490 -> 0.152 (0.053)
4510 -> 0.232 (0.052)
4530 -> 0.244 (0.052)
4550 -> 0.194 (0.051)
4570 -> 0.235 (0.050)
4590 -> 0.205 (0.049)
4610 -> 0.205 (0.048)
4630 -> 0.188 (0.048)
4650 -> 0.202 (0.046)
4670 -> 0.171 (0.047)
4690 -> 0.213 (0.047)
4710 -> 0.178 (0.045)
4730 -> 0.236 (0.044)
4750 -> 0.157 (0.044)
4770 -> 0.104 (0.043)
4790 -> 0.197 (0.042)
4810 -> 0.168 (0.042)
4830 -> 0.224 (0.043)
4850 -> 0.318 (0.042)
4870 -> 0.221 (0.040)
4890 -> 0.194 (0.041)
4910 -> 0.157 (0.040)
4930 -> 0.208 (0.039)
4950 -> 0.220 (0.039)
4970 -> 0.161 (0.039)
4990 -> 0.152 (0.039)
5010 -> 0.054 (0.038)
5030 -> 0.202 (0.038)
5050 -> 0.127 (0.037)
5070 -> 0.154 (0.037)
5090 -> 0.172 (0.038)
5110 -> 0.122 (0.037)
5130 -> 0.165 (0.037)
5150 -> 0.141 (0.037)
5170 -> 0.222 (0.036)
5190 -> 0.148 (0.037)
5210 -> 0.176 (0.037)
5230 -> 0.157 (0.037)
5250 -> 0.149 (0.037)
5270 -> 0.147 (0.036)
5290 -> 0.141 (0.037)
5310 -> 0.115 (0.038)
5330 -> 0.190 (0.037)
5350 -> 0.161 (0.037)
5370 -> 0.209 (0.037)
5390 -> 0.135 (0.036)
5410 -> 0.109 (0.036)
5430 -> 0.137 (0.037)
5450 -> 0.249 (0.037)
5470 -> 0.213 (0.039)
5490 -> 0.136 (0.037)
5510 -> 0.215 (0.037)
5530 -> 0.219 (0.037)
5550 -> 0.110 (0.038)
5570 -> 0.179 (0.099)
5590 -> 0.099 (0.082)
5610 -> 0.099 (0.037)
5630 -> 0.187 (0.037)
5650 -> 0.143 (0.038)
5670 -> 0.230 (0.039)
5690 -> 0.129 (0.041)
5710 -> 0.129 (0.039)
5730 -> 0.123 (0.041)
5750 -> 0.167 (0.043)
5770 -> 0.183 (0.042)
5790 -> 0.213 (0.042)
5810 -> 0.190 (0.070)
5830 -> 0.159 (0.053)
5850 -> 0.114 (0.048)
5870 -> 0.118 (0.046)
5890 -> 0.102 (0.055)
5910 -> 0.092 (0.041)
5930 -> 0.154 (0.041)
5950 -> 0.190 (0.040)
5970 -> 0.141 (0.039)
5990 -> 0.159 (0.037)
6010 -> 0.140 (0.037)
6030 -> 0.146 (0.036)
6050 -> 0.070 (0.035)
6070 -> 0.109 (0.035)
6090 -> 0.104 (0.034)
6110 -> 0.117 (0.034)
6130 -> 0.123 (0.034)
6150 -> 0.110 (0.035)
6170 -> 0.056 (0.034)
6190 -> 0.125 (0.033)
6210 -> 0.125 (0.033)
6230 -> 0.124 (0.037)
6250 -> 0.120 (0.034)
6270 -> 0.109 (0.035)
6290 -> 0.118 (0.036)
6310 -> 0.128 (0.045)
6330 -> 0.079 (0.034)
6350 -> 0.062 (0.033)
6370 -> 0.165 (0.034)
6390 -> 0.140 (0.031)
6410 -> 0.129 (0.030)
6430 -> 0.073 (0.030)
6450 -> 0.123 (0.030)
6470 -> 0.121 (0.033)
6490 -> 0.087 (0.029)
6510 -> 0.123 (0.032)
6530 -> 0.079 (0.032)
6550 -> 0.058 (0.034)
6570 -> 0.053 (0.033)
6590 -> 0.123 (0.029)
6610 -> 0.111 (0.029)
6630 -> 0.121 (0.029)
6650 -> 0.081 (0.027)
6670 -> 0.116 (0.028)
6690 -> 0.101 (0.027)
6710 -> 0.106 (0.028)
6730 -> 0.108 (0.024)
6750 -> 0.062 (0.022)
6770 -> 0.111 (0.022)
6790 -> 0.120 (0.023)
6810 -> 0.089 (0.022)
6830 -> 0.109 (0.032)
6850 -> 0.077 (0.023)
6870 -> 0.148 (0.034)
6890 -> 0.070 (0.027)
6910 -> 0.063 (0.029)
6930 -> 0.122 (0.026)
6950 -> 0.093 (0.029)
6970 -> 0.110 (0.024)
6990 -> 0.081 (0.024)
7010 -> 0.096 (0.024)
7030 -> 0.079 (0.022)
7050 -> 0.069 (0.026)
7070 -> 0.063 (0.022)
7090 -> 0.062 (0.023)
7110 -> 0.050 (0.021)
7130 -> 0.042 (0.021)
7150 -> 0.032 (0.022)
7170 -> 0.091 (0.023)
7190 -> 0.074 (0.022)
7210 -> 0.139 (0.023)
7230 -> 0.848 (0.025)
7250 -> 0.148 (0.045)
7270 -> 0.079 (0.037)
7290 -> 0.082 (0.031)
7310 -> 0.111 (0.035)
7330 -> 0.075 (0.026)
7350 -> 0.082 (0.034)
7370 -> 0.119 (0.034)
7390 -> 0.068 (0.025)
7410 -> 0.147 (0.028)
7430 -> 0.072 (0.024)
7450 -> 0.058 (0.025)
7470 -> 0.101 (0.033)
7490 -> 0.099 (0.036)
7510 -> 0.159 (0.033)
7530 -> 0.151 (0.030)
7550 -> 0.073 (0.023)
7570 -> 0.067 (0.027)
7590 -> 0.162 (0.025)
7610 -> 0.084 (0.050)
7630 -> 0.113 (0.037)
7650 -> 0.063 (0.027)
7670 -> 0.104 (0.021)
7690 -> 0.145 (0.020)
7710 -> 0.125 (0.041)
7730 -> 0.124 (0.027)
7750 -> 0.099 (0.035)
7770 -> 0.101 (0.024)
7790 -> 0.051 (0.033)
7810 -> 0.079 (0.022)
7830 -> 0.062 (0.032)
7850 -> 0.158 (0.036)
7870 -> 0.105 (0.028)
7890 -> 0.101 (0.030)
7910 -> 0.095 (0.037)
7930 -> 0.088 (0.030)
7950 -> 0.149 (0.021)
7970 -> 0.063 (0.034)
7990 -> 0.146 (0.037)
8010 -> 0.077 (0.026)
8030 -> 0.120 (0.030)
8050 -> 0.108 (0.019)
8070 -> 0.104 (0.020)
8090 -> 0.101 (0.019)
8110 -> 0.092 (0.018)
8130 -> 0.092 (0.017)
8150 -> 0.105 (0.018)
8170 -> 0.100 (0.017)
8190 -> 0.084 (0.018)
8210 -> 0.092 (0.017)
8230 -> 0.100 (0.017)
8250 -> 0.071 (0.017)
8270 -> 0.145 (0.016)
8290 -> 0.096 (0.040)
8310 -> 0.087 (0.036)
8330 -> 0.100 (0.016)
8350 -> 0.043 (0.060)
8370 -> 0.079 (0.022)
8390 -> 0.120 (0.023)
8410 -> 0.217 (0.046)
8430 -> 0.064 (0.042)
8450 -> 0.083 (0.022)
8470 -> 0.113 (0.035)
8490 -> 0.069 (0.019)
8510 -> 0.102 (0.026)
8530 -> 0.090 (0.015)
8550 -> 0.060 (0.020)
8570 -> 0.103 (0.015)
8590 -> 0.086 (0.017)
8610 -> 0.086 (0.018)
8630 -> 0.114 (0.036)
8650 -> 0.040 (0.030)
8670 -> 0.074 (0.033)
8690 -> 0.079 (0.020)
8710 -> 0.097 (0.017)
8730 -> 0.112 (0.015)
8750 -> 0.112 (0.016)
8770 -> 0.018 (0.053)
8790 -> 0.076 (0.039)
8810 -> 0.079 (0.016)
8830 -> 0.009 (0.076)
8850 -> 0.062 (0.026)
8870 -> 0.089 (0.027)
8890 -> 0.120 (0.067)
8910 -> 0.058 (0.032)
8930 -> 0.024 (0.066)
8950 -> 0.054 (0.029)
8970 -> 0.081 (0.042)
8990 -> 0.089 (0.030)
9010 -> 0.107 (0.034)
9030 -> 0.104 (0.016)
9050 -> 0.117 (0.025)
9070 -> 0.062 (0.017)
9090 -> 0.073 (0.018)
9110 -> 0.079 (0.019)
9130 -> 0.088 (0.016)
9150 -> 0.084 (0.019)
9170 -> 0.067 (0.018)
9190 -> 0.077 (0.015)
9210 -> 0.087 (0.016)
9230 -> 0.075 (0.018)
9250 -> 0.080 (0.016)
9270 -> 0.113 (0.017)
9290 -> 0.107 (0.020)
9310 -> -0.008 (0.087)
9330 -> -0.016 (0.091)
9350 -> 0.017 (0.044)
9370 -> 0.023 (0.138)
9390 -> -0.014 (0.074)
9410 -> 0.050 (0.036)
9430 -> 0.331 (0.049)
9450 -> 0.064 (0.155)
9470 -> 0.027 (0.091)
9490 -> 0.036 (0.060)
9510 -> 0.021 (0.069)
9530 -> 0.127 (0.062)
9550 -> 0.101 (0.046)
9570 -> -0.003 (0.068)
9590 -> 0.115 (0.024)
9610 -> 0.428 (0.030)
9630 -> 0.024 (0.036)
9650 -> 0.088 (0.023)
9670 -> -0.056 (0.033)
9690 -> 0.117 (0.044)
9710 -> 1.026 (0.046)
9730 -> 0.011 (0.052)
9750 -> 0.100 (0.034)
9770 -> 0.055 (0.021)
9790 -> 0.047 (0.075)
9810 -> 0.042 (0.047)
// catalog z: 0.938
